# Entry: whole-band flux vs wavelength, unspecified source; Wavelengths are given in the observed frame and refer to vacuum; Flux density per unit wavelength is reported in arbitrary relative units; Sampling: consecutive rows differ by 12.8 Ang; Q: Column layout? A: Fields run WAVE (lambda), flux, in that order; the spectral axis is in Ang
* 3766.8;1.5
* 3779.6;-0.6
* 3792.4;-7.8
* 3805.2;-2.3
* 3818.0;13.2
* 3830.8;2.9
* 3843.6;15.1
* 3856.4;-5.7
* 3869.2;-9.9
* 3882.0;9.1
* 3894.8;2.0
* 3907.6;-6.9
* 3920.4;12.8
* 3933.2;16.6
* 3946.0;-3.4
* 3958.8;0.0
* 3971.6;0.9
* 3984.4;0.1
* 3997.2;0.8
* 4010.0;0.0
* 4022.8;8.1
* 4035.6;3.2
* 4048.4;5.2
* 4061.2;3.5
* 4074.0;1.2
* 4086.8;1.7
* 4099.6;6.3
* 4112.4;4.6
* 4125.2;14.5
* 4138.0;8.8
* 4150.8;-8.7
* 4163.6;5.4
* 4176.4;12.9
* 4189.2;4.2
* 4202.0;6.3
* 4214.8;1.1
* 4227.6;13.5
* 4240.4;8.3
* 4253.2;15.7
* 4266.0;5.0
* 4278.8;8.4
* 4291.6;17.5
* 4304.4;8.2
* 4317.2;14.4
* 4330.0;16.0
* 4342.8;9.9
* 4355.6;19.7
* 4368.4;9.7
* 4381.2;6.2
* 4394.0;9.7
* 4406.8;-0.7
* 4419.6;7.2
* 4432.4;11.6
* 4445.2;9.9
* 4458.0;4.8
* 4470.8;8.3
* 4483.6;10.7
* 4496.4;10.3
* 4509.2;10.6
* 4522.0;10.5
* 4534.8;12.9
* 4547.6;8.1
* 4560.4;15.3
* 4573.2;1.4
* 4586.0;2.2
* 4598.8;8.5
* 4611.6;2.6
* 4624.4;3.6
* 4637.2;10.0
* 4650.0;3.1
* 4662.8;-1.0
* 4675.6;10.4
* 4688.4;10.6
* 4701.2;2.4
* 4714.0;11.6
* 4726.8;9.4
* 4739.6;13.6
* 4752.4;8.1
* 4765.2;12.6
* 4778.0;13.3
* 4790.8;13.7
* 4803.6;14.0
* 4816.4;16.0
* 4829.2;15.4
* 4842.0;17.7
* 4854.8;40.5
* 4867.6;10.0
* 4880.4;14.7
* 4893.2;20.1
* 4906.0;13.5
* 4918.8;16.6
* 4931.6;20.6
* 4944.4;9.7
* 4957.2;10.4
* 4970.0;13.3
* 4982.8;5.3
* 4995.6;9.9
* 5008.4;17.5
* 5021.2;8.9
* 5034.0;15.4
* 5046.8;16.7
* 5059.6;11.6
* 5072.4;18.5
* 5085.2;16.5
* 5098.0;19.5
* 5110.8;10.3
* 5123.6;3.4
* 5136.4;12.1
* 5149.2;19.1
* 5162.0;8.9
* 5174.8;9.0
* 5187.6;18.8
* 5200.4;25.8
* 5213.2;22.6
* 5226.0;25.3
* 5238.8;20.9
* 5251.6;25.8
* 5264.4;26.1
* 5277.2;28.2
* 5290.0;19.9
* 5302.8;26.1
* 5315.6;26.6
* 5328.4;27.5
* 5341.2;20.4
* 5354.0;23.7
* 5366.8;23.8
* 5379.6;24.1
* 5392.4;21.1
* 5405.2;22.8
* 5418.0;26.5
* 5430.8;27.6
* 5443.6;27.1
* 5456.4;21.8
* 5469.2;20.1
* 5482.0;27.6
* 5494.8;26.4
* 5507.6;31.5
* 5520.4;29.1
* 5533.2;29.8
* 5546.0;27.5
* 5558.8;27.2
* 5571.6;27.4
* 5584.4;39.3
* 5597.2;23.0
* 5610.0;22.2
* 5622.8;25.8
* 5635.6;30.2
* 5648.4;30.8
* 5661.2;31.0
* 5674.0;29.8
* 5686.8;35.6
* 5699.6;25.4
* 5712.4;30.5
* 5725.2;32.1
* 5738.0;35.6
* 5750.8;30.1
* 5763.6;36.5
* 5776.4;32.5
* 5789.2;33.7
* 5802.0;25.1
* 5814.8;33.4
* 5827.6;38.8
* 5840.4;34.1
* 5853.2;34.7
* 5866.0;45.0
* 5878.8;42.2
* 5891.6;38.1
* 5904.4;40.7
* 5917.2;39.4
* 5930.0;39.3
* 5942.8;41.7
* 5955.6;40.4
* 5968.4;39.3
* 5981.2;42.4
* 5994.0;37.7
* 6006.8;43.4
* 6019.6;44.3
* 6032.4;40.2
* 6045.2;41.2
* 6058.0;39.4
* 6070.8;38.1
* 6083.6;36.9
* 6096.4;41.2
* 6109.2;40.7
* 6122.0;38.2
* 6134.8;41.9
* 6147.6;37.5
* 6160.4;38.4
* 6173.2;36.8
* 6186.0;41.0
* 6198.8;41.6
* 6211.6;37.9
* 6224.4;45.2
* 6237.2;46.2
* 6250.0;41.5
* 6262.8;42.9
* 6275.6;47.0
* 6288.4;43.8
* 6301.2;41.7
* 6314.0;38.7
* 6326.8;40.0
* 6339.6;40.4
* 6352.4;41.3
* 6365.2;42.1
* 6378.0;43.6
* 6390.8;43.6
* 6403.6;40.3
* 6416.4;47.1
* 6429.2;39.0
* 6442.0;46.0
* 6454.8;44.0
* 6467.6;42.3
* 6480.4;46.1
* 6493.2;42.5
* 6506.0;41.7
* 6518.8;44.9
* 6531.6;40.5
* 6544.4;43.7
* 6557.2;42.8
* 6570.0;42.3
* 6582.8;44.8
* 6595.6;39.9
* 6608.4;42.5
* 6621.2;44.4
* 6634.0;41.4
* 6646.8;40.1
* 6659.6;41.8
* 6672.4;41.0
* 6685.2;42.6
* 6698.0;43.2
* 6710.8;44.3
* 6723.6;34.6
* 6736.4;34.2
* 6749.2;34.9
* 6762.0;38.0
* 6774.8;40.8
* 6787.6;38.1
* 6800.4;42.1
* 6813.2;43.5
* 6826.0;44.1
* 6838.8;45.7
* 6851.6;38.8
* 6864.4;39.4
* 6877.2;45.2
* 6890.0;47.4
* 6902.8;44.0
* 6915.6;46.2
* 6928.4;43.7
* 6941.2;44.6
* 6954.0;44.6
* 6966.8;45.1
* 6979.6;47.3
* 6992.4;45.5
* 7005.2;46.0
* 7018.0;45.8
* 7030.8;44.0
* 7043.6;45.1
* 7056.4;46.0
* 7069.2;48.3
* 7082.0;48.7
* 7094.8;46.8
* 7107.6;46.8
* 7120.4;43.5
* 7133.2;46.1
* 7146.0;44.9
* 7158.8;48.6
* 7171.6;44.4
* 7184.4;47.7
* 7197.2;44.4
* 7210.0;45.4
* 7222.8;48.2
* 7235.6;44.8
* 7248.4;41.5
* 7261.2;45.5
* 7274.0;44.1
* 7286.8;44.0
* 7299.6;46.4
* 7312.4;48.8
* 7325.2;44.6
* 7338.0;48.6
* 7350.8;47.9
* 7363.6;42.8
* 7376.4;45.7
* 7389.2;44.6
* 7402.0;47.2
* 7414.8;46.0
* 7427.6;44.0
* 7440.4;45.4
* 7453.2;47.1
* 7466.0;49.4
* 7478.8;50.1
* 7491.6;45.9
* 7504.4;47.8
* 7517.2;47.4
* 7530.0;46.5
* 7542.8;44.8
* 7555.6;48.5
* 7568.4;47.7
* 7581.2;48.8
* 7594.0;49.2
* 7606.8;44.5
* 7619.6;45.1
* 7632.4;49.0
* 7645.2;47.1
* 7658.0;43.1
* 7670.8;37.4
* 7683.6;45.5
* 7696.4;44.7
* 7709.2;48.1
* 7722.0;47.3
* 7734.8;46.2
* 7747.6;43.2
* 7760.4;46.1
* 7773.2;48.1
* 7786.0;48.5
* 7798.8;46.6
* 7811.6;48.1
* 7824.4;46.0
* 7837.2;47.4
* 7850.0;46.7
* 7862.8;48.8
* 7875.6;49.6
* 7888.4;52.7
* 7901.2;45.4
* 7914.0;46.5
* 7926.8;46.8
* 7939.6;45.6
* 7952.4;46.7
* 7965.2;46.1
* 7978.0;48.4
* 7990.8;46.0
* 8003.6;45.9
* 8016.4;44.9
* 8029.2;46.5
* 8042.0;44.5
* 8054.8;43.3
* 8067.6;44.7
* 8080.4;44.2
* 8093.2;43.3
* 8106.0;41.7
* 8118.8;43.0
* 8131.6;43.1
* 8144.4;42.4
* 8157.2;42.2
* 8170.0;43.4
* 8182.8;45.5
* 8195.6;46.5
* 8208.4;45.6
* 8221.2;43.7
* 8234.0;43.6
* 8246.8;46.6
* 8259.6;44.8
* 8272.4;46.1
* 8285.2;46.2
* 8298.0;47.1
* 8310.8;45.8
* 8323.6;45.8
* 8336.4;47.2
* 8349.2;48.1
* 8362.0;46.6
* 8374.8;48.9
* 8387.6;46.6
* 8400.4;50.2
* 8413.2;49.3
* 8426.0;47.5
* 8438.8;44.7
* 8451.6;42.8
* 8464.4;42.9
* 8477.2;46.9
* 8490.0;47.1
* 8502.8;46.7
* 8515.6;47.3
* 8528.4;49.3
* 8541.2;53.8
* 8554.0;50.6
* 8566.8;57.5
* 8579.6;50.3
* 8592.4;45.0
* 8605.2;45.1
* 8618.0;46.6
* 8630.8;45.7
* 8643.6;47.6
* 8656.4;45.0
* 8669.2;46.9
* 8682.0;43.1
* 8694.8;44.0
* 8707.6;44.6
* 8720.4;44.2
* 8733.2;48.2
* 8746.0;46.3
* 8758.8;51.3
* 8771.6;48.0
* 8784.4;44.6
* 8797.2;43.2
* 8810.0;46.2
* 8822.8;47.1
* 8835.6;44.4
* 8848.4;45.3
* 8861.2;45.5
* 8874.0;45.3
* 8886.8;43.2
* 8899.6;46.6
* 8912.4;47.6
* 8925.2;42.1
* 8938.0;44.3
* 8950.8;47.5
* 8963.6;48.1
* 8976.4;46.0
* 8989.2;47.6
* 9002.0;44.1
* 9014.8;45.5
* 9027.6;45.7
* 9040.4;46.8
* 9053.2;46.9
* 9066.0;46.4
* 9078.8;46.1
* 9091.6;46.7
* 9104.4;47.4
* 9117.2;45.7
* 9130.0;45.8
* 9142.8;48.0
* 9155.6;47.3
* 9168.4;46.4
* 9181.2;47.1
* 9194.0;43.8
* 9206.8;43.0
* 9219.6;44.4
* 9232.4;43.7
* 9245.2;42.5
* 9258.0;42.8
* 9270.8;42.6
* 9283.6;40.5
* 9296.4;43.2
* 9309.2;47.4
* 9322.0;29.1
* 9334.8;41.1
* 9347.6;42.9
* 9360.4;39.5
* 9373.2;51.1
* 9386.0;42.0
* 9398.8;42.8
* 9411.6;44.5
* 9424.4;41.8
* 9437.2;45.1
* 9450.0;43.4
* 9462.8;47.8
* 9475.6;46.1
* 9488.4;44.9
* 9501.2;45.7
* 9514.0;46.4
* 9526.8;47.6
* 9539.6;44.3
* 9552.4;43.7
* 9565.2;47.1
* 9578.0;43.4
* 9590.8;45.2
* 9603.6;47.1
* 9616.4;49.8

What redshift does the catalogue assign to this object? 0.301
